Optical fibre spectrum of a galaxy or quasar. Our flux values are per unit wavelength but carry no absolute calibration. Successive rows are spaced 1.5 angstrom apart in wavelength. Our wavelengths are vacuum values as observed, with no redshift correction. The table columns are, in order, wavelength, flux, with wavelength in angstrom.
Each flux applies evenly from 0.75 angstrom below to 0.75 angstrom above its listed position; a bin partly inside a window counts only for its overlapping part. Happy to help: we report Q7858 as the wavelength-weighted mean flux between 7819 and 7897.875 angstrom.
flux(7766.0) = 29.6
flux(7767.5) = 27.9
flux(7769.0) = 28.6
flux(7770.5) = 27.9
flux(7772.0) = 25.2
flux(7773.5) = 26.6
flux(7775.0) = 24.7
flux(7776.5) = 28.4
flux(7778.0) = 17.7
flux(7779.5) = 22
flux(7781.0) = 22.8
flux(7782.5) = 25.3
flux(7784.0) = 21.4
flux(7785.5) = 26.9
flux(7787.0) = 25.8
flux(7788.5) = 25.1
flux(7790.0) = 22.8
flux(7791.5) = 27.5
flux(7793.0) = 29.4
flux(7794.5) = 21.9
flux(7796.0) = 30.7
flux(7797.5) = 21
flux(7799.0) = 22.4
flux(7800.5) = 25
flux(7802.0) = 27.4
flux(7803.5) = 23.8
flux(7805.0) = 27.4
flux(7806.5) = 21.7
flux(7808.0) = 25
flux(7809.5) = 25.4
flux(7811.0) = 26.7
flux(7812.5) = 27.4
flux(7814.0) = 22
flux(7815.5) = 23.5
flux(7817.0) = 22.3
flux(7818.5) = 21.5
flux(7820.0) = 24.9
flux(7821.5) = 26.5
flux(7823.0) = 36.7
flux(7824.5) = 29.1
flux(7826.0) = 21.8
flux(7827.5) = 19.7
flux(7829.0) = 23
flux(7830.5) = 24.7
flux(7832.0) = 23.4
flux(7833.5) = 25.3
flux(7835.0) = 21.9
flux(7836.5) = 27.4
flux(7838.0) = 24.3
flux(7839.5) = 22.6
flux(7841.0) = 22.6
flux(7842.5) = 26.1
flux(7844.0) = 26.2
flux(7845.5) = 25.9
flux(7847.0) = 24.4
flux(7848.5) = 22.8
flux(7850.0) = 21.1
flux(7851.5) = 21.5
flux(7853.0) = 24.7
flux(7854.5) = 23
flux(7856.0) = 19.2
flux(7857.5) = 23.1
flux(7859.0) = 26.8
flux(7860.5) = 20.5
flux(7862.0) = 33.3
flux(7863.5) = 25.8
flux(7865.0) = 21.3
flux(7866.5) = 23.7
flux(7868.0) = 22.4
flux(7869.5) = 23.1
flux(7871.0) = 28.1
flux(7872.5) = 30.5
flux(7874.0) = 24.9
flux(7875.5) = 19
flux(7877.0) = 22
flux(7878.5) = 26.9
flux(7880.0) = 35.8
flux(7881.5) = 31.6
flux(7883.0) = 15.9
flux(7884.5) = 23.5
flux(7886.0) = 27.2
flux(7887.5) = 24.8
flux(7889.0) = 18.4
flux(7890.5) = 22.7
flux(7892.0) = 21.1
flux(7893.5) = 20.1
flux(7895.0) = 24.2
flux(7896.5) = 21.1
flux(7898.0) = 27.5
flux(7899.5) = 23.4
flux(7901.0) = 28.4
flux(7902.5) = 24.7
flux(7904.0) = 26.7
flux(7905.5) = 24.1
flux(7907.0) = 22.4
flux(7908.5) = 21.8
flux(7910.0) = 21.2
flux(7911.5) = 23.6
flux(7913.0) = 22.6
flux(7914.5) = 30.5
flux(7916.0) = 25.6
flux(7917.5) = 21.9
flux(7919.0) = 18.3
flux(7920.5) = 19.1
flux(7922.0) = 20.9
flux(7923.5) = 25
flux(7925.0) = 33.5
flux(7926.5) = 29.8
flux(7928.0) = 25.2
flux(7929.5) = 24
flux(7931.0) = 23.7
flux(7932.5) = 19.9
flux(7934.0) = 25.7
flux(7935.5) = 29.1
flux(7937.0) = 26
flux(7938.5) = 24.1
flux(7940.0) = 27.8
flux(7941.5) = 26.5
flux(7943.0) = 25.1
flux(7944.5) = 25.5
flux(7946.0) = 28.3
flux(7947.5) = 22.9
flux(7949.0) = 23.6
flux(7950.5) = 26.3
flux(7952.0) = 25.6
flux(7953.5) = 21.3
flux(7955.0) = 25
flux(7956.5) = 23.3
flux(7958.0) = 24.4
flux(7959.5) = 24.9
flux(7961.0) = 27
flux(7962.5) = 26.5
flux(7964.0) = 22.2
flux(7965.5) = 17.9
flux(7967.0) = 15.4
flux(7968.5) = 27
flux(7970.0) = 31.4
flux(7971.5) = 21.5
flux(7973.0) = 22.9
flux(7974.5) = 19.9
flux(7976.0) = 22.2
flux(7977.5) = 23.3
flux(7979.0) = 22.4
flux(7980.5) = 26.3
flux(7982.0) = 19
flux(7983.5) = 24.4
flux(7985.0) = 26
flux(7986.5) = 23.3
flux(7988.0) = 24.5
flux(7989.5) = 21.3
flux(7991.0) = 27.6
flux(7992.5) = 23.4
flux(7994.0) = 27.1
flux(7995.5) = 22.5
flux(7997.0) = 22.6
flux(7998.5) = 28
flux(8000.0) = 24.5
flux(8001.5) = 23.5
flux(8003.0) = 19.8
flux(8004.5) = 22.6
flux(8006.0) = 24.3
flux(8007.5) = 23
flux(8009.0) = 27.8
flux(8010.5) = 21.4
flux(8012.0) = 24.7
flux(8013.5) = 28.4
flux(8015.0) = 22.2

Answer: 24.4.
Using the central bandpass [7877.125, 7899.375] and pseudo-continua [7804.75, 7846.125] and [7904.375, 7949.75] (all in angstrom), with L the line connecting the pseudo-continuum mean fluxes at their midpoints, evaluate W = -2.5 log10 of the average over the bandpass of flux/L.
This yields 0.02 mag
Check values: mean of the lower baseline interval 24.8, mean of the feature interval 24.3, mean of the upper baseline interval 24.6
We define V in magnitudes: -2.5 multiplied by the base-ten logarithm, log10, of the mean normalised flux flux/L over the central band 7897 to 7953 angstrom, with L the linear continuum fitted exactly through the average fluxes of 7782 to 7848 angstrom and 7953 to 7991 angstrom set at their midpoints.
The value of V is -0.04 mag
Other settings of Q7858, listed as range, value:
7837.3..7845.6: 24.5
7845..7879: 24.1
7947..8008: 23.7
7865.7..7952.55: 24.6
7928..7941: 25.1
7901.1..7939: 24.4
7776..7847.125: 24.7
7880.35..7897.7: 23.2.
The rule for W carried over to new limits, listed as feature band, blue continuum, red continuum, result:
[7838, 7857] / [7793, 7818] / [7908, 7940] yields 0.06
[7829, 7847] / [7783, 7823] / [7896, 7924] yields 0.00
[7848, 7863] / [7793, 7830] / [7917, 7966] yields 0.05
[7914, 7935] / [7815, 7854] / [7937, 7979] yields -0.01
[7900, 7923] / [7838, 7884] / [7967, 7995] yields 0.03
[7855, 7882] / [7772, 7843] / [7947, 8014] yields -0.04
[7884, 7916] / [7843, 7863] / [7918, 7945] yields 0.03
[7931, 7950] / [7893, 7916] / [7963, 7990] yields -0.08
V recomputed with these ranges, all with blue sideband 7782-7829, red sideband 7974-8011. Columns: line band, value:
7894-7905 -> -0.028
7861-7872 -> -0.034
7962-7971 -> 0.028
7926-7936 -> -0.045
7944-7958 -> -0.028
